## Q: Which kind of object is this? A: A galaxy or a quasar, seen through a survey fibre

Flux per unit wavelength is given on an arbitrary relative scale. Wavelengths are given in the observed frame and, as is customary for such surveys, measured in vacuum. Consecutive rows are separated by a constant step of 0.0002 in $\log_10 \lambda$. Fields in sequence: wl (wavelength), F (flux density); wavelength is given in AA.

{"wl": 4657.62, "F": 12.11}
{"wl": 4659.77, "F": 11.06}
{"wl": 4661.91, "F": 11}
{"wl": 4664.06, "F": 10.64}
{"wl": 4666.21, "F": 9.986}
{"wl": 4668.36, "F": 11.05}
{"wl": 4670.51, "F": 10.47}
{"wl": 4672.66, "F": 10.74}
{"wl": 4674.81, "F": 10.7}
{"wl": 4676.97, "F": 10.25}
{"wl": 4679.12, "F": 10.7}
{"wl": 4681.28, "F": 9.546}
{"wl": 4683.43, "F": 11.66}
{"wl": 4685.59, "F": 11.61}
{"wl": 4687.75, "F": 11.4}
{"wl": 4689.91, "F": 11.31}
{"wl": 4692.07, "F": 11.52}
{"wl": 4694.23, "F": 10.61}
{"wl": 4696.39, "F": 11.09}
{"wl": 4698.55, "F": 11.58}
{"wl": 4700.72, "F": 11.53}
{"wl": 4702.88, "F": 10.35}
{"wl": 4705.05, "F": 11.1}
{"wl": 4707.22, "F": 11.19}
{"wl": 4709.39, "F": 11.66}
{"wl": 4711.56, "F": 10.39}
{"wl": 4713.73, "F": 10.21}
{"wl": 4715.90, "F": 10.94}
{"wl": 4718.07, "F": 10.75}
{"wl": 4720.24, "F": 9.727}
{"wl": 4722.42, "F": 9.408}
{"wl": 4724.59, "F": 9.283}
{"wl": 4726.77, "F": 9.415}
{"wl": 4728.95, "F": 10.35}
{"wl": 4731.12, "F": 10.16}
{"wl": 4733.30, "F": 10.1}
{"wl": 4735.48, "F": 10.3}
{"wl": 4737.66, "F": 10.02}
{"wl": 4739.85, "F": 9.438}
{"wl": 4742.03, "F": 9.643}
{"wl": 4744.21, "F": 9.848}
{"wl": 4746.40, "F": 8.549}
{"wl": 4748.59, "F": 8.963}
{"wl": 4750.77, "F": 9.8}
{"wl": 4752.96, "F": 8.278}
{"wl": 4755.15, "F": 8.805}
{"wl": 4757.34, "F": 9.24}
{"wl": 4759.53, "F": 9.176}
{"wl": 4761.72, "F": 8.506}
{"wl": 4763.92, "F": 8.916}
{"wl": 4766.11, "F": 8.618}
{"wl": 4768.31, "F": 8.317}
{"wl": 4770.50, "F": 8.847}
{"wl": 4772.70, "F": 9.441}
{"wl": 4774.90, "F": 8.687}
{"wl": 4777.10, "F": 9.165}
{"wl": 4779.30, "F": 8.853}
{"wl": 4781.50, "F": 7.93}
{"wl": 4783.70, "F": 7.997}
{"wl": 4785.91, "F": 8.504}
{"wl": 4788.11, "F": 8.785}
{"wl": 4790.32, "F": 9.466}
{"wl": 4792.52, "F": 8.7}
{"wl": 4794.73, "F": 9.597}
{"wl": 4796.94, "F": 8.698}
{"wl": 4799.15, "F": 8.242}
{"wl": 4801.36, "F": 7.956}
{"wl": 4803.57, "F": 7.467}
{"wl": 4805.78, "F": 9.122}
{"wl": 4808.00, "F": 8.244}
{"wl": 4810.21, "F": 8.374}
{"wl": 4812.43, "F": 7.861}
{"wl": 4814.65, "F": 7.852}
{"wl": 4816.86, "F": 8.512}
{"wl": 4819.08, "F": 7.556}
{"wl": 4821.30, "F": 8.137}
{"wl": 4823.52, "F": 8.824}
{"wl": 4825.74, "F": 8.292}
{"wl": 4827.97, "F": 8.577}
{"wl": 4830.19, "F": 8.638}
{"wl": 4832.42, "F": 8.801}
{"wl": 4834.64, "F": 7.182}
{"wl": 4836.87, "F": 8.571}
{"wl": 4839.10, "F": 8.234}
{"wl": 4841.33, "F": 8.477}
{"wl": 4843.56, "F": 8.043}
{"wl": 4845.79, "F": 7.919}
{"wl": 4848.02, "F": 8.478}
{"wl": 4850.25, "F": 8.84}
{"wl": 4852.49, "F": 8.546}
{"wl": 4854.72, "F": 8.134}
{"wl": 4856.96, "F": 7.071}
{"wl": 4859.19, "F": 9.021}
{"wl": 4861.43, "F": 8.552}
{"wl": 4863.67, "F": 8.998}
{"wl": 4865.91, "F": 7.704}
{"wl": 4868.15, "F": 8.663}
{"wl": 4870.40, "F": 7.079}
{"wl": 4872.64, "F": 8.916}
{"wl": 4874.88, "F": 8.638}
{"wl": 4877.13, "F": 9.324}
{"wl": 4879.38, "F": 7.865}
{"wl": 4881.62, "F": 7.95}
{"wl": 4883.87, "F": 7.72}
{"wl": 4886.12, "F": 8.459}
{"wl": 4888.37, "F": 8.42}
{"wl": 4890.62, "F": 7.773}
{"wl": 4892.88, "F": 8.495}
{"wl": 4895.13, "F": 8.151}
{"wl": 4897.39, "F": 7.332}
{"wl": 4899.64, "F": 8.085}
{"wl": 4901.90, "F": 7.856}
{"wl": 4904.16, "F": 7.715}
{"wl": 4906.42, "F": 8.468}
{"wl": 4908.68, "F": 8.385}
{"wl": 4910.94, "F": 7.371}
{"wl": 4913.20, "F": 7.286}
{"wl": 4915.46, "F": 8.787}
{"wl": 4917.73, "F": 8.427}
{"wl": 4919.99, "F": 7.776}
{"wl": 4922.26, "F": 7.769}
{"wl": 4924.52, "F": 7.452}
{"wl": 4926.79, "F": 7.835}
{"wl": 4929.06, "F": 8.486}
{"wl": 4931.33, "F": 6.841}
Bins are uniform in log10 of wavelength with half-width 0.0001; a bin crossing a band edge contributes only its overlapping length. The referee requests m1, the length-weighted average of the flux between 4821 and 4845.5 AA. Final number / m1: 8.33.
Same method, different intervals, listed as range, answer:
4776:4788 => 8.52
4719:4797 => 9.16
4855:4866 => 8.31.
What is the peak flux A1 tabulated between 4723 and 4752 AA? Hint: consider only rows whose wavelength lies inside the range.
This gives 10.35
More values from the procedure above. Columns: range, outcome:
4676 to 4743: 11.66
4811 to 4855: 8.84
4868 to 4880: 9.324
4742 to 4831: 9.848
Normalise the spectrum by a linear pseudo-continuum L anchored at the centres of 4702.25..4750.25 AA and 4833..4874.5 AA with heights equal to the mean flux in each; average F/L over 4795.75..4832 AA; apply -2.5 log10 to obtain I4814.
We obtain 0.07 mag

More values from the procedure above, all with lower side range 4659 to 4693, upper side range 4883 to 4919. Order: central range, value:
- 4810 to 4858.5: 0.082 mag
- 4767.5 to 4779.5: 0.086 mag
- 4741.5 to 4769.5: 0.104 mag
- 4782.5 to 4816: 0.105 mag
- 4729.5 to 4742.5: 0.013 mag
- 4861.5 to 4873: 0.028 mag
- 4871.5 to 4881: -0.038 mag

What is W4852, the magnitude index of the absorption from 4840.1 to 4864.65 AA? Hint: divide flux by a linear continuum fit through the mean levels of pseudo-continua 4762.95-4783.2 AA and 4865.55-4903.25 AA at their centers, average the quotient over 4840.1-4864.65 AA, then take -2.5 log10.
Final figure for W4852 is -0.01 mag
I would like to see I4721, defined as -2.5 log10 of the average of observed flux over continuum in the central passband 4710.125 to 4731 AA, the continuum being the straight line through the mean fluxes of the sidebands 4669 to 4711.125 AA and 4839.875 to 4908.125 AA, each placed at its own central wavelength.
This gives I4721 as 0.05 mag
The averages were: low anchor 11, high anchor 8.22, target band 10.1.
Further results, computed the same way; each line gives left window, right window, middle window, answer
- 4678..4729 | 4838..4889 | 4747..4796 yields 0.100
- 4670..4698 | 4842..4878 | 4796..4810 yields 0.112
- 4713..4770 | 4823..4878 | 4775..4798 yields 0.031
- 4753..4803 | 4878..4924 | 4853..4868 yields -0.006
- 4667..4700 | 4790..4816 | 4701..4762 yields 0.008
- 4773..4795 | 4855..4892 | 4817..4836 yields 0.033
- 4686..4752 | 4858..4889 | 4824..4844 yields 0.069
